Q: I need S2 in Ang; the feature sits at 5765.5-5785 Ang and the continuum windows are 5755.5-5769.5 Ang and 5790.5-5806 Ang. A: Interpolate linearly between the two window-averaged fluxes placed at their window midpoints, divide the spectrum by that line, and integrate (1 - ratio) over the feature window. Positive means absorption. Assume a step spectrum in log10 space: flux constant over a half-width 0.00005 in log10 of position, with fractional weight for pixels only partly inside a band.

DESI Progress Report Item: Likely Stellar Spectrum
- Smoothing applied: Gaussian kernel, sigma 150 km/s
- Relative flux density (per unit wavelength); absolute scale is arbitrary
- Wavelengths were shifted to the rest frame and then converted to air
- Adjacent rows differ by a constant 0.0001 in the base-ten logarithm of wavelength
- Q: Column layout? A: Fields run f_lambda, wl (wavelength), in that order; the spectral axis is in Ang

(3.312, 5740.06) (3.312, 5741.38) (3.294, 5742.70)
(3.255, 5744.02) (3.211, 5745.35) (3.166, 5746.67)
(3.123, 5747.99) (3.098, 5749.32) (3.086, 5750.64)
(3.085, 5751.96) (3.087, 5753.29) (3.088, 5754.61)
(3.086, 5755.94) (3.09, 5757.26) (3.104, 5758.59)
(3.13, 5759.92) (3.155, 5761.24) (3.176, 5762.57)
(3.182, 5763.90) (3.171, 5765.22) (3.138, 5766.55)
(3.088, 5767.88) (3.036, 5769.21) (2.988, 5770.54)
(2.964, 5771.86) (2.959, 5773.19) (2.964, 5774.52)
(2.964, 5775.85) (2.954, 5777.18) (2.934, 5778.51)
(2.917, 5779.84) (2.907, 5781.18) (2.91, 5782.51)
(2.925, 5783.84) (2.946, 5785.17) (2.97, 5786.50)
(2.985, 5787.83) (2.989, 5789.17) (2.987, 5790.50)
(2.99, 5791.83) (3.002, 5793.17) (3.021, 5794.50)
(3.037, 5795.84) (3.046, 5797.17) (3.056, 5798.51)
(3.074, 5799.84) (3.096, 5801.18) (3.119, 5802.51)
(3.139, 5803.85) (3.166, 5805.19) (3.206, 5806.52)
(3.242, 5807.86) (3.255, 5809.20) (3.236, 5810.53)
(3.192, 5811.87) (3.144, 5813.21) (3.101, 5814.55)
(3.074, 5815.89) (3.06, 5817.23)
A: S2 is 0.8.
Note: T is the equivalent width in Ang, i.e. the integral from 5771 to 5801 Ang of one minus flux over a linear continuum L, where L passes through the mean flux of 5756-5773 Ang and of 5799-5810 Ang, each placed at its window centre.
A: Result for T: 1.5 Ang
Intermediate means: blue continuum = 3.1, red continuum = 3.16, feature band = 2.98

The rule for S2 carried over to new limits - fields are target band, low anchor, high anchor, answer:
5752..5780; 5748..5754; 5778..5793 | -0.2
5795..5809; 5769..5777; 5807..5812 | 0.3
